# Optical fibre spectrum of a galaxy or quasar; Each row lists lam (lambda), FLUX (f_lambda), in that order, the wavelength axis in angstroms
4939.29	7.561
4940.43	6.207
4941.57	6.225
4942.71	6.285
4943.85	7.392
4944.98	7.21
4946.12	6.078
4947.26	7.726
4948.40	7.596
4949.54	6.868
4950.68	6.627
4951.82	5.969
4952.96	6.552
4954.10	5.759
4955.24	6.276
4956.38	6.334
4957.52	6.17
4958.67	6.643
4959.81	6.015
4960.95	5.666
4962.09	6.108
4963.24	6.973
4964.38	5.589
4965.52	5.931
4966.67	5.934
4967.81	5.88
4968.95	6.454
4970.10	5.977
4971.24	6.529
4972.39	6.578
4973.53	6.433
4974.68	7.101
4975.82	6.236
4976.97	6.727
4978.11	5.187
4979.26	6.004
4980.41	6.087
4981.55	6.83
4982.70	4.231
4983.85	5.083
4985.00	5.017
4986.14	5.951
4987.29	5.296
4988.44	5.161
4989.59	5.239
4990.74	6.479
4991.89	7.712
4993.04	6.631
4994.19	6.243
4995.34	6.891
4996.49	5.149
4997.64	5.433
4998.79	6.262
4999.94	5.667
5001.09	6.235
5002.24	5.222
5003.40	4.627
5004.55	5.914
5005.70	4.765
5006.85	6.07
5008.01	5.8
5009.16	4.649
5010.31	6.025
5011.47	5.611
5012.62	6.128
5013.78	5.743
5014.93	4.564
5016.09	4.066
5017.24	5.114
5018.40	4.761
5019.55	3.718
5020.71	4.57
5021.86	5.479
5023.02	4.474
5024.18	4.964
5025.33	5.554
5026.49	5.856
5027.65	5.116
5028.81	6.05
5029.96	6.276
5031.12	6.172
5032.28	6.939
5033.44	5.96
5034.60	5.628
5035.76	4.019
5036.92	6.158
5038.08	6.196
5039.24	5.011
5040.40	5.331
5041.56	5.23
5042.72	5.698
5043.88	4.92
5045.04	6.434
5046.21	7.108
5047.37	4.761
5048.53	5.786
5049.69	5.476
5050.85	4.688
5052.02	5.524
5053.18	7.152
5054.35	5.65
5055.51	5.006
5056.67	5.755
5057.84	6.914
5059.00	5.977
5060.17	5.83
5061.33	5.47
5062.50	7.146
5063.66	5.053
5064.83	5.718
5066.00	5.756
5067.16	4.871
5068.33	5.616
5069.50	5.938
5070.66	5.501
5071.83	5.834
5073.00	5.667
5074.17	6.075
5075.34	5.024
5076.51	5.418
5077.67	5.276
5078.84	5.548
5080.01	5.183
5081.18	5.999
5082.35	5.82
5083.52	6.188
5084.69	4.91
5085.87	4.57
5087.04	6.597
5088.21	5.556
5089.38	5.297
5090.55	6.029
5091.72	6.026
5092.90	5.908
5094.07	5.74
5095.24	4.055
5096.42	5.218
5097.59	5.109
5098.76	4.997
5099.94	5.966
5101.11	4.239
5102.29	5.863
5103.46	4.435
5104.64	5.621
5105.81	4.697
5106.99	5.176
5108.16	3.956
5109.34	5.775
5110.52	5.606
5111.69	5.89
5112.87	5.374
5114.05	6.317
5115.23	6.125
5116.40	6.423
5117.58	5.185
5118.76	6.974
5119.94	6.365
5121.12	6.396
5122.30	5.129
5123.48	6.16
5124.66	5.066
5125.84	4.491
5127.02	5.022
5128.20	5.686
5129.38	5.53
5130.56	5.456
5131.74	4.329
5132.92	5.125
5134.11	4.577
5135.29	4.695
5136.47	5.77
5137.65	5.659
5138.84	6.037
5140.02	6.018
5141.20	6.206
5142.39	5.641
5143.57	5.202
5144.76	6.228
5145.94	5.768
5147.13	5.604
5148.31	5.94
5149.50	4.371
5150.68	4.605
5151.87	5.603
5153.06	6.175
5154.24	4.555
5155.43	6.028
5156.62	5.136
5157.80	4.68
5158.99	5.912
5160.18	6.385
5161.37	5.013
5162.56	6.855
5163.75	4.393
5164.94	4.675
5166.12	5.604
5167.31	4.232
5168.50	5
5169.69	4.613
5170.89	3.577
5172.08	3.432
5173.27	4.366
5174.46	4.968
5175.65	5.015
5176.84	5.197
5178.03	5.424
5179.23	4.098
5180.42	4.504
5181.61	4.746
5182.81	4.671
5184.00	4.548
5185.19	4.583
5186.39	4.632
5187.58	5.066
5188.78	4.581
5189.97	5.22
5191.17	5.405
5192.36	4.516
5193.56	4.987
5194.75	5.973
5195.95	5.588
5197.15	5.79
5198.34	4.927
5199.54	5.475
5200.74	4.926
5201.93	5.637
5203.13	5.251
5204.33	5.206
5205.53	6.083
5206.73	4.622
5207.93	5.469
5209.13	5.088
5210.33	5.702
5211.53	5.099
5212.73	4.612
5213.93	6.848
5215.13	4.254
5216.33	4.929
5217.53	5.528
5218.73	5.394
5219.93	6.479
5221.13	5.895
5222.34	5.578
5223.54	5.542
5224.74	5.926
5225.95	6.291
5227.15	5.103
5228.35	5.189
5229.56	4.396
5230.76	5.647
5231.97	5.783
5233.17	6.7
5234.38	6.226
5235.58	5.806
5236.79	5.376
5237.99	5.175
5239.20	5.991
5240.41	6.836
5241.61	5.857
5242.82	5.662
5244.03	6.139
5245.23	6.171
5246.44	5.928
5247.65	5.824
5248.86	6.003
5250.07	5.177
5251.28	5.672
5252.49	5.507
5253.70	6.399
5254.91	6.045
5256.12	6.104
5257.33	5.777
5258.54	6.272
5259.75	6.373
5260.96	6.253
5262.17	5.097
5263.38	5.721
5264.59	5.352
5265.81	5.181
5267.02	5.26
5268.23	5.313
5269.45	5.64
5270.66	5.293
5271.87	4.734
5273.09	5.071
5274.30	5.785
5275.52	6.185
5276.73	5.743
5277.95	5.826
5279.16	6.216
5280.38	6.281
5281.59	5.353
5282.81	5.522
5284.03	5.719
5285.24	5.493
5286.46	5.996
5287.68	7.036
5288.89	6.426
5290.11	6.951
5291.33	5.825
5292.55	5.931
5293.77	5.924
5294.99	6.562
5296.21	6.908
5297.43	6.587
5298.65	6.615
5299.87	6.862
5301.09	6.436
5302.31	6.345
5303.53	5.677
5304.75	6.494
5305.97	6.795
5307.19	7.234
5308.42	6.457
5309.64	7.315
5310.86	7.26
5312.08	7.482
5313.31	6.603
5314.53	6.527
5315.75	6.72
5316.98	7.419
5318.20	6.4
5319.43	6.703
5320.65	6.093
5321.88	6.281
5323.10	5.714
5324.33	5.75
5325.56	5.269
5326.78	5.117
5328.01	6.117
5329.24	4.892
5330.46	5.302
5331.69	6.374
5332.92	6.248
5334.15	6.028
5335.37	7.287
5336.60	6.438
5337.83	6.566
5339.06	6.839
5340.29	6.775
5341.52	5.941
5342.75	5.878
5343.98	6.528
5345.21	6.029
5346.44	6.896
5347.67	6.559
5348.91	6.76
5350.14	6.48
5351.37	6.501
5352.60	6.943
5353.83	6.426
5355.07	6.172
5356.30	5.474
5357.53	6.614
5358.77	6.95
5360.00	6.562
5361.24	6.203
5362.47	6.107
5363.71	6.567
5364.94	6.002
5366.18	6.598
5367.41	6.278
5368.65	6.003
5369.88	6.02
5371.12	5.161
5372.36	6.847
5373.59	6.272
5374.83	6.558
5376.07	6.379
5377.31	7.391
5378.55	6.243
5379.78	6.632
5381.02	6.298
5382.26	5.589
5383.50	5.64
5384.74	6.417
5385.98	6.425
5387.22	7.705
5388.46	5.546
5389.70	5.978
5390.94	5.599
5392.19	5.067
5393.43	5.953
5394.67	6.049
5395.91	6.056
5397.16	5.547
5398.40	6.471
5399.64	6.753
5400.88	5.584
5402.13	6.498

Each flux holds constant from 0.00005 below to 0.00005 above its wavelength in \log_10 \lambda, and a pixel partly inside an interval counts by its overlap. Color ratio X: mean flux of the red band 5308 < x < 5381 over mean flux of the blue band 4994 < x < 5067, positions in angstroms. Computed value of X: 1.1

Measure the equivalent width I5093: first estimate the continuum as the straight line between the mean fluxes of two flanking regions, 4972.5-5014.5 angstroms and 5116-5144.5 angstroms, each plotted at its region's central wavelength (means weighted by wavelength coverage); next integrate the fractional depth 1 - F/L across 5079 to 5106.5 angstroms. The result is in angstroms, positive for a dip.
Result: 1.1 angstroms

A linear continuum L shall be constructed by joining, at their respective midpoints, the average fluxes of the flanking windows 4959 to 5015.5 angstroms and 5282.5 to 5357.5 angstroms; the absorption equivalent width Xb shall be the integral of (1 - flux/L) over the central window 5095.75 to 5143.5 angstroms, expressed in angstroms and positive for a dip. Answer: 4.9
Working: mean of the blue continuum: 5.88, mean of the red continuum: 6.36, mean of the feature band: 5.45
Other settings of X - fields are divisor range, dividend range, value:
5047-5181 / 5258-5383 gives 1.15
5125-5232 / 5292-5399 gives 1.21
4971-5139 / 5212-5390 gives 1.09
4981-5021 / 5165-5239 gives 0.94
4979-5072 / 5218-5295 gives 1.03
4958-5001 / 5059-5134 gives 0.91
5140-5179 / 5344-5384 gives 1.22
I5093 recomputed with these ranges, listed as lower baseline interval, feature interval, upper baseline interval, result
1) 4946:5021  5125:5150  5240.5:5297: 2.1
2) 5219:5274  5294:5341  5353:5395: -3.3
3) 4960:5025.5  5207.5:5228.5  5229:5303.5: 1.3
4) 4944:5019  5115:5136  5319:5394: 2.1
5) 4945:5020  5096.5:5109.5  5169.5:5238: 1.1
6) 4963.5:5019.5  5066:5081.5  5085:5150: 0.1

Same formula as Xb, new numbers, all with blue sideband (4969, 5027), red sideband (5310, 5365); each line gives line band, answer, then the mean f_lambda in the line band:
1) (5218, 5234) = 1.1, 5.69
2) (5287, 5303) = -0.6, 6.49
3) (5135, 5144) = 0.4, 5.7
